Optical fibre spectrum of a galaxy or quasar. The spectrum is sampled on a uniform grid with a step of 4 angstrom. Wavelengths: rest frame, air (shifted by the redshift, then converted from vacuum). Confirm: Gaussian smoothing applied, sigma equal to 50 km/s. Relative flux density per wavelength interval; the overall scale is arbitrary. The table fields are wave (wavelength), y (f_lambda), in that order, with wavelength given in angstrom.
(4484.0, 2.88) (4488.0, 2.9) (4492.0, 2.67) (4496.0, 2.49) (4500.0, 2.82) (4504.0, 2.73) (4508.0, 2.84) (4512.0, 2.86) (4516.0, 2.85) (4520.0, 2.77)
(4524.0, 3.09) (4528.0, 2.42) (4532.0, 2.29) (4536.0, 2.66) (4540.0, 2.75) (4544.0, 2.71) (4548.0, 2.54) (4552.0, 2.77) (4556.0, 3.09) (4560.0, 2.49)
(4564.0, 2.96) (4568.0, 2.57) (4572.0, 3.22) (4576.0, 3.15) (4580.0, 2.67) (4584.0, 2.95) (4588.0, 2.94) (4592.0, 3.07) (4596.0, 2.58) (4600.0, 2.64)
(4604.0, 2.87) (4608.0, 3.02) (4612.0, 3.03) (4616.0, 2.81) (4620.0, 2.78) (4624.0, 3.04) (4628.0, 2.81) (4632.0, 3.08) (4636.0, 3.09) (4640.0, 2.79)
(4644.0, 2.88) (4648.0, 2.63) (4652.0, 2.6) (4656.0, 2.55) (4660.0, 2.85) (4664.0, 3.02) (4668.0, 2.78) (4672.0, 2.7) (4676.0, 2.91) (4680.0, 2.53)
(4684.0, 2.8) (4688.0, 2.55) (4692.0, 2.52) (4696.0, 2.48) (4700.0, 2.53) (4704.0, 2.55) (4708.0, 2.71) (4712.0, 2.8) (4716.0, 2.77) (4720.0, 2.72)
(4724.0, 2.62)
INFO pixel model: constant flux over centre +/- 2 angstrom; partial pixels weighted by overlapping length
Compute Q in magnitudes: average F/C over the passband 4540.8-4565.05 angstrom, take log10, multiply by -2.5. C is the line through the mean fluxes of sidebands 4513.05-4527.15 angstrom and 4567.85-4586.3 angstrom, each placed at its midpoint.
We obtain 0.06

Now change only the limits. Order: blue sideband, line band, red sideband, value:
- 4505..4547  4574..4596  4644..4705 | -0.08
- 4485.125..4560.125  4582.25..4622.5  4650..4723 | -0.06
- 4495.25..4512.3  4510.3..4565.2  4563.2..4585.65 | 0.04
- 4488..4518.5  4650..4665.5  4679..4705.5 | -0.06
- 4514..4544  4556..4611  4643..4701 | -0.07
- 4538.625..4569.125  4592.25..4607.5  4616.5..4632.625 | 0.03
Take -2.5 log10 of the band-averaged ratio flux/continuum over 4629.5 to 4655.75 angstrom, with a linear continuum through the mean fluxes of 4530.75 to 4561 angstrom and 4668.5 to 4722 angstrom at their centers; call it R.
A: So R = -0.06 mag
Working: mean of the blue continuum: 2.68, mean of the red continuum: 2.66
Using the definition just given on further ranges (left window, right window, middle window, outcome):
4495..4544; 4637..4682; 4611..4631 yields -0.058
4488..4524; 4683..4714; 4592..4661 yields -0.062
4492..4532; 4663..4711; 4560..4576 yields -0.069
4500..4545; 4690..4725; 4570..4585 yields -0.114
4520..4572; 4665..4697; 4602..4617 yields -0.093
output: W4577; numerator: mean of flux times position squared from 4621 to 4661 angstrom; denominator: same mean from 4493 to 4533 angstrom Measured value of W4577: 1.1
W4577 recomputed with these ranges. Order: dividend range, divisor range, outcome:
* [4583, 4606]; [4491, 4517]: 1.07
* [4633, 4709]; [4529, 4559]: 1.07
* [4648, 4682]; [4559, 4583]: 1.00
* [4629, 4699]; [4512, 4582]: 1.04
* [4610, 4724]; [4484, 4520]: 1.07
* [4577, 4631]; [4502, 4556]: 1.09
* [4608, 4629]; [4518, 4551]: 1.14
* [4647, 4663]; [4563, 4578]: 0.93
